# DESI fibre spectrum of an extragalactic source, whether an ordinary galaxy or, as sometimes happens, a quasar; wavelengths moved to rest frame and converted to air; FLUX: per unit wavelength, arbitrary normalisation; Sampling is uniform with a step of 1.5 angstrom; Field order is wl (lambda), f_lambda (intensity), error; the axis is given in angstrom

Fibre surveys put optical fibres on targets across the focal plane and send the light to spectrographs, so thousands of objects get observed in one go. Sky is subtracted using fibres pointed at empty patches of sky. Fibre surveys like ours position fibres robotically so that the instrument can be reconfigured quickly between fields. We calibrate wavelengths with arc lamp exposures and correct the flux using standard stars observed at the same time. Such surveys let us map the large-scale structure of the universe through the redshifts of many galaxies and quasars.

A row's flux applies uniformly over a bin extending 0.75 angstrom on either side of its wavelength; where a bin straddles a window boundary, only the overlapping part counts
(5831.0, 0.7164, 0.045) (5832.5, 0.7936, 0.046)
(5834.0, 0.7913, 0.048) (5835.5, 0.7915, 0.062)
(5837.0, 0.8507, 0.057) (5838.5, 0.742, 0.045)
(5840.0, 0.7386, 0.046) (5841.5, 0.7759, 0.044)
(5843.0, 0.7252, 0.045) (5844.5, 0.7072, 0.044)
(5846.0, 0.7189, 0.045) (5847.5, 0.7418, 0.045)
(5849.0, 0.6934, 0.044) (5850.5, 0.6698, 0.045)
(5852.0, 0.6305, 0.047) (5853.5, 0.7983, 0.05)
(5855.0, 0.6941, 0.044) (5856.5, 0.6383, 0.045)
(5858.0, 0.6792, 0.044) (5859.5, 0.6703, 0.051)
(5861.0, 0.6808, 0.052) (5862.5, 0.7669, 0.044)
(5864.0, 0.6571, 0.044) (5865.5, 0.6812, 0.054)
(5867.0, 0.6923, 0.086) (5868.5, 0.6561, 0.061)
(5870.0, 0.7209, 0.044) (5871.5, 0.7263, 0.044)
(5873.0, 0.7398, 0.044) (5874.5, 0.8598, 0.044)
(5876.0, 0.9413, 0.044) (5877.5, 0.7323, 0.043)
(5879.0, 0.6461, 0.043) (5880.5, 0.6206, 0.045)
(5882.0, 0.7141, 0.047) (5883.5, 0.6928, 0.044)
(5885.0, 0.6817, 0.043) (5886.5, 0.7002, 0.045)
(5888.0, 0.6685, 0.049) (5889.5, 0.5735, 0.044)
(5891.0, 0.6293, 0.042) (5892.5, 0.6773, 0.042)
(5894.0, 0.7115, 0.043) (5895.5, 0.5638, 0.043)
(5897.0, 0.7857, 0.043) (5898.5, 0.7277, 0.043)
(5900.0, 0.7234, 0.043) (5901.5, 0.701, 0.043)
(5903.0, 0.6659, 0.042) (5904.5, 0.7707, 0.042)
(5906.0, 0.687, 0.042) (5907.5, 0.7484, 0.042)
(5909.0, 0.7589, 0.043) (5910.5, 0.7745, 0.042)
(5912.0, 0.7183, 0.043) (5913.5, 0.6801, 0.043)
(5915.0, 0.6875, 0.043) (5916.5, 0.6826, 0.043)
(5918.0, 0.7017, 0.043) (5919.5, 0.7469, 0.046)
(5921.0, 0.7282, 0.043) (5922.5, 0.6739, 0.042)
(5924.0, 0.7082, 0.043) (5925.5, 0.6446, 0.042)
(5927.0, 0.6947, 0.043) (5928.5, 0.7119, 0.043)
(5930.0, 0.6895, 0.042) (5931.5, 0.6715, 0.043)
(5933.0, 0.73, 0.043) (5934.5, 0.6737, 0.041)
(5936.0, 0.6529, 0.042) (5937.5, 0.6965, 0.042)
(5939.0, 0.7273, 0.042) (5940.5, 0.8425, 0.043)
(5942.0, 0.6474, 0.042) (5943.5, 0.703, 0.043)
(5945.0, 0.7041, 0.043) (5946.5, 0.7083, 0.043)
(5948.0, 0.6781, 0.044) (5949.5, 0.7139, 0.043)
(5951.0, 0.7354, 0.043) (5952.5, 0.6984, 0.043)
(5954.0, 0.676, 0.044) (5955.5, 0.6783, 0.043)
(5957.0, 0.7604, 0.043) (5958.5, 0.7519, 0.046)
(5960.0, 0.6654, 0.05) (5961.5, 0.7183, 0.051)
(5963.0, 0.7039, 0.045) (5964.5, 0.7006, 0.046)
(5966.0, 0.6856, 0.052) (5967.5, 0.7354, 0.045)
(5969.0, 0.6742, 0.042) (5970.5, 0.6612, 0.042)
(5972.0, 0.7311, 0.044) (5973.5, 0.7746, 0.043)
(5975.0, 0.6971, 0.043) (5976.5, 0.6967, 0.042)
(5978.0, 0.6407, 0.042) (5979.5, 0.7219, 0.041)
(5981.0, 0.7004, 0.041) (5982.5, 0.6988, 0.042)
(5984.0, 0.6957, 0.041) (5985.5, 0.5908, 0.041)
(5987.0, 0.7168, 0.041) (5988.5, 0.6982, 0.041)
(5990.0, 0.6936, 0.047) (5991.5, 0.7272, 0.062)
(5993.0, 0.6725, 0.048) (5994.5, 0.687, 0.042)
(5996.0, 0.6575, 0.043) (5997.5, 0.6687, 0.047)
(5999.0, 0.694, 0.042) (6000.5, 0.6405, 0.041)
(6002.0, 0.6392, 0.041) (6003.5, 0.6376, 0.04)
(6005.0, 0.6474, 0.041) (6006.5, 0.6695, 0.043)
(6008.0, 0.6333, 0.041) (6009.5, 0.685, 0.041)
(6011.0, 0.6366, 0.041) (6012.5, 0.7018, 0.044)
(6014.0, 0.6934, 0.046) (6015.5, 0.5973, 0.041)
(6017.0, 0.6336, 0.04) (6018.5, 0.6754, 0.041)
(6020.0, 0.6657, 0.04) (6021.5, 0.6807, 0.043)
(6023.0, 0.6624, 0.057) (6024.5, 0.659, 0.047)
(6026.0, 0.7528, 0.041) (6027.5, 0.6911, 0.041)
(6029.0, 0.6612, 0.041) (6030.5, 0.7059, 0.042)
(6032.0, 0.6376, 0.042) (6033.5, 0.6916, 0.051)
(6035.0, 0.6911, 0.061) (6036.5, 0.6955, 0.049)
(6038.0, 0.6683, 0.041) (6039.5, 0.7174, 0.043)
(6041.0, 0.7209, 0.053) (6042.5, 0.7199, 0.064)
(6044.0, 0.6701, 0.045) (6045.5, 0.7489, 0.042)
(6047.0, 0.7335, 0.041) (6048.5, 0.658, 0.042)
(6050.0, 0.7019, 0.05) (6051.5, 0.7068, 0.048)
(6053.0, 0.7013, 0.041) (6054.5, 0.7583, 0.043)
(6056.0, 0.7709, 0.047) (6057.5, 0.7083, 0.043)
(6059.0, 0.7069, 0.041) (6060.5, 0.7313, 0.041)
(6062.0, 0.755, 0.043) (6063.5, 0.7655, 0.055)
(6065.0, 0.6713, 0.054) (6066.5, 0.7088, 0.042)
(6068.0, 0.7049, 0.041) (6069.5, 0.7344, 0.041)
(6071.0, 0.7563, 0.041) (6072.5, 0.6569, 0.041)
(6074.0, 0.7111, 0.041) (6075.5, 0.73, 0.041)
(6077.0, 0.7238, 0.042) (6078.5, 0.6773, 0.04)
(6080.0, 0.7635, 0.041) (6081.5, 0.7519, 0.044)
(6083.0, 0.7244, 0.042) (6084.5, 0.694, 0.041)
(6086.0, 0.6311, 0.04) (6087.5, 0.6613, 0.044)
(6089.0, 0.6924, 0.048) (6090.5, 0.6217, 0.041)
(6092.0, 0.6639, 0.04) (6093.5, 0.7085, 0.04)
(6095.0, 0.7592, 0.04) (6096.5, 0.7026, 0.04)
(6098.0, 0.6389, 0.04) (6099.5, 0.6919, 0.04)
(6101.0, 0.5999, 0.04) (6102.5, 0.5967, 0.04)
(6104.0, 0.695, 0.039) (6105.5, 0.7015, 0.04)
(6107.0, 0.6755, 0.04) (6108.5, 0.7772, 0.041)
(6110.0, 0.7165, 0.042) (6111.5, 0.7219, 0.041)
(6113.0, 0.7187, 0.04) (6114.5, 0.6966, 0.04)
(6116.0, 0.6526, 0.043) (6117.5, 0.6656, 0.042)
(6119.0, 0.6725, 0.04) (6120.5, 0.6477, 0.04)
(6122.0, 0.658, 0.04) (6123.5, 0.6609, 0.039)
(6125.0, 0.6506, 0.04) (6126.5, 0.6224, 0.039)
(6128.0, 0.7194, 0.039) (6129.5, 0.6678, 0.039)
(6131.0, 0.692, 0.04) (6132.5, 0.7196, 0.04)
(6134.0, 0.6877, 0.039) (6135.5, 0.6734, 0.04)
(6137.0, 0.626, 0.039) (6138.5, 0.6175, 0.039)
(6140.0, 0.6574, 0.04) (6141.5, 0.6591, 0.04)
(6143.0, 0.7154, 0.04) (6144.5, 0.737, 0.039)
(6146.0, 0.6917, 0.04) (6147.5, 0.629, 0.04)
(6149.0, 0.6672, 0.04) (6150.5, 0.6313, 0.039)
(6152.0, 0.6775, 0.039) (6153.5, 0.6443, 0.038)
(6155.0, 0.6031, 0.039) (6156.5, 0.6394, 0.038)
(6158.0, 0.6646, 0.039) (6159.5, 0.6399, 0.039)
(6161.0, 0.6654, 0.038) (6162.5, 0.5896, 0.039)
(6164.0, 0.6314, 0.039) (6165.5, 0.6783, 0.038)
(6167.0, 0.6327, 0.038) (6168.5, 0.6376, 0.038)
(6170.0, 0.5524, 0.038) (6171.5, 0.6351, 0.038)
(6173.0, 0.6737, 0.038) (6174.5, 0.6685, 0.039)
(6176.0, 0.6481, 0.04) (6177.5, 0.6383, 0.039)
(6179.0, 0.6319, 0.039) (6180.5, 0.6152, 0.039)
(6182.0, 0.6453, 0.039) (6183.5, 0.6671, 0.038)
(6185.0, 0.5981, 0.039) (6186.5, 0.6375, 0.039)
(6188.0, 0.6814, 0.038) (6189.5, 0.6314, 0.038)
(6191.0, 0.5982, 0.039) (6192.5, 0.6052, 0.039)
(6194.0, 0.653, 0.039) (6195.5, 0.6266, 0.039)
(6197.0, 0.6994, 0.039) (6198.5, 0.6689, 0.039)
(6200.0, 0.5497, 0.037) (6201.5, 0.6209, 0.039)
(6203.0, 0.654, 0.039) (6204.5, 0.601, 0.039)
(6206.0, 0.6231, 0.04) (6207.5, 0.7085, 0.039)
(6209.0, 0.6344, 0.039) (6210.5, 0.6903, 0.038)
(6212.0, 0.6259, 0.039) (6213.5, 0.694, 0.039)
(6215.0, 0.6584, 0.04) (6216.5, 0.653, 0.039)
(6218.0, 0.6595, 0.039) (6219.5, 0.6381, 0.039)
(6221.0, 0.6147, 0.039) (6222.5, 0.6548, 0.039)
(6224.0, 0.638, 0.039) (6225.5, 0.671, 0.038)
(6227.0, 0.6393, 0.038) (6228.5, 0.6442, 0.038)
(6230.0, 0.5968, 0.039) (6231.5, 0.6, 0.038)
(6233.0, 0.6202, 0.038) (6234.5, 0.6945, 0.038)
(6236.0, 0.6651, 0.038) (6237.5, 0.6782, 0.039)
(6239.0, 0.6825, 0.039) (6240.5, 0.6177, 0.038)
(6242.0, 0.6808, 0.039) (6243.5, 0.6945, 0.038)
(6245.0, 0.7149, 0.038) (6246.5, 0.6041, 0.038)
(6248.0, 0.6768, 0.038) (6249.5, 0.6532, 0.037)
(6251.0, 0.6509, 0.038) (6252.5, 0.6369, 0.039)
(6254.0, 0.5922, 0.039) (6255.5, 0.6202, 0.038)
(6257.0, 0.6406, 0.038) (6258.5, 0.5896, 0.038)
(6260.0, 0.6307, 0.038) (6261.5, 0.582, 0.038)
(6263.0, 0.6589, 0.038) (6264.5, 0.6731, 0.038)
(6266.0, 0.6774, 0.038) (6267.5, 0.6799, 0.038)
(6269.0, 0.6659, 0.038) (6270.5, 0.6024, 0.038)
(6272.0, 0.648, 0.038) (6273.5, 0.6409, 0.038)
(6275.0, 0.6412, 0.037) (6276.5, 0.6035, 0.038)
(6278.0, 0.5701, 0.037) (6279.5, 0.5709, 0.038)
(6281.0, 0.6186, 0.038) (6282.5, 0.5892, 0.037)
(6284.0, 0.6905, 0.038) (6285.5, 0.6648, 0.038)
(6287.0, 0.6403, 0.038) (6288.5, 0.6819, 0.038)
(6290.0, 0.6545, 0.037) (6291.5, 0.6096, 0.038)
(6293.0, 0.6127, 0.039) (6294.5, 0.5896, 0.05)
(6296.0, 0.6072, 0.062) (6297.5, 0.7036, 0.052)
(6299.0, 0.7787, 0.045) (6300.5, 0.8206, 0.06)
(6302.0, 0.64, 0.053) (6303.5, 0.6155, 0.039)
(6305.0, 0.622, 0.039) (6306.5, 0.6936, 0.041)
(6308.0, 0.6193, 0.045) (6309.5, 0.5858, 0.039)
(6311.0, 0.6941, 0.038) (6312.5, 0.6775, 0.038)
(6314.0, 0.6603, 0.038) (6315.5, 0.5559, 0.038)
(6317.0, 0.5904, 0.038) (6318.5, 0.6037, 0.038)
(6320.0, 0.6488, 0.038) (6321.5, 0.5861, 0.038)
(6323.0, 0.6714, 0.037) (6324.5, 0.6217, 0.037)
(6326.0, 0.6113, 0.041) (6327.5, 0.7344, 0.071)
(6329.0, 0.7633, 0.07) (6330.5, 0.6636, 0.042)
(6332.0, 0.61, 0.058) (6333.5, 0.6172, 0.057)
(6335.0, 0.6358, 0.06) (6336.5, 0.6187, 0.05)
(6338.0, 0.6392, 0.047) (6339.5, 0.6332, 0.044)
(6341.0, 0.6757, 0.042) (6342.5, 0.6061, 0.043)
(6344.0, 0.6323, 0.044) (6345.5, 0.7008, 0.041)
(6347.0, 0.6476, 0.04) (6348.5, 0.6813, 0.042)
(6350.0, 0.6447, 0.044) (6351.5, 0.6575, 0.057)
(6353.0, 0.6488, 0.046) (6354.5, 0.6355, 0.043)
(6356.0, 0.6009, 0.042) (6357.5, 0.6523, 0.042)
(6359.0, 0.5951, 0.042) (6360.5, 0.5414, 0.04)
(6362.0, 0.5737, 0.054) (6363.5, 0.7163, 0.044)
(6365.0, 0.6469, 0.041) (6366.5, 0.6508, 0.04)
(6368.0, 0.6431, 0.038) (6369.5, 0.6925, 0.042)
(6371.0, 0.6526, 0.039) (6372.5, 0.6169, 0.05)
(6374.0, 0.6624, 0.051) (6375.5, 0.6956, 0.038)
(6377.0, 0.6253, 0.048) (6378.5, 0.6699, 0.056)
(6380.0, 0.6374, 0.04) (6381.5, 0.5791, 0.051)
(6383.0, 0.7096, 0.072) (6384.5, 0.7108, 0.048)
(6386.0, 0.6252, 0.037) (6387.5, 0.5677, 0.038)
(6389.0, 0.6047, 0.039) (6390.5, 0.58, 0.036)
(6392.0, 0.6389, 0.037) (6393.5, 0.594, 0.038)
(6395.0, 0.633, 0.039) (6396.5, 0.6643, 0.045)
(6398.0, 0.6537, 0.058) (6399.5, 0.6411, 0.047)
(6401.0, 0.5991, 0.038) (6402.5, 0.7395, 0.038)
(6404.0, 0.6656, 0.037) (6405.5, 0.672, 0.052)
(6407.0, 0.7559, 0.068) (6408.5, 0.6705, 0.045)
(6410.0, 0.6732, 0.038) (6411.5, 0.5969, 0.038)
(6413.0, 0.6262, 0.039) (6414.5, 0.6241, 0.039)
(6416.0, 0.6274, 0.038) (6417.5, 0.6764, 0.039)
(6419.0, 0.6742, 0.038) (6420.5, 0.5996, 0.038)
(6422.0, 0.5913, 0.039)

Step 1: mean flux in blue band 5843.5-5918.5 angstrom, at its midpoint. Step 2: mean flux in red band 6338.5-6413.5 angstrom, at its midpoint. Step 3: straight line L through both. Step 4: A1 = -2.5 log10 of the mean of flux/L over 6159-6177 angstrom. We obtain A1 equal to 0.05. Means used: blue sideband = 0.704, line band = 0.638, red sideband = 0.645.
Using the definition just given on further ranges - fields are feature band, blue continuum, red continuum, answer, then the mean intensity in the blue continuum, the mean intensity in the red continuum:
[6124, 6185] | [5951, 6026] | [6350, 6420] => 0.02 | 0.684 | 0.644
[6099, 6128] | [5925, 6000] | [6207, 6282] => -0.01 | 0.698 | 0.644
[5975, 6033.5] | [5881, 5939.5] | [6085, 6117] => 0.03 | 0.696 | 0.682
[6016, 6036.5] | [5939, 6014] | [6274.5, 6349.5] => 0.01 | 0.692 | 0.644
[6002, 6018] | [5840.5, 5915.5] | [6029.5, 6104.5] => 0.08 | 0.706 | 0.701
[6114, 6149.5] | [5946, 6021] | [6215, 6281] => -0.02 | 0.685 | 0.641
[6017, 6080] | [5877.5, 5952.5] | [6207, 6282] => -0.05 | 0.698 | 0.644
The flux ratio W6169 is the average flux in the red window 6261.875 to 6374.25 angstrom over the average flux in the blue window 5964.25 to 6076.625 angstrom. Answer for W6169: 0.93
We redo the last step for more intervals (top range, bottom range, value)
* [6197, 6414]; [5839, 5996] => 0.92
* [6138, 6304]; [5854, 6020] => 0.93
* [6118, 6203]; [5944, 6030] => 0.95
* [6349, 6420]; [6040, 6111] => 0.91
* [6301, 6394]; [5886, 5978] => 0.91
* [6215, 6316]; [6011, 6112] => 0.93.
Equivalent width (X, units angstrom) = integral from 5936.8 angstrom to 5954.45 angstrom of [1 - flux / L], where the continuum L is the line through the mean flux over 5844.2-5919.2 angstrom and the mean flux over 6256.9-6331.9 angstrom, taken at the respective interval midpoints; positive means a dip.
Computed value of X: -0.4 angstrom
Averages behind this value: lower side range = 0.704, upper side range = 0.644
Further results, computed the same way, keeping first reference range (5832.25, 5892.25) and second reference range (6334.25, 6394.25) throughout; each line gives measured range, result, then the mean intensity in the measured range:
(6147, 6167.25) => 0.82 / 0.643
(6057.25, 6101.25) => -1.34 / 0.703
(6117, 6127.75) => 0.30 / 0.657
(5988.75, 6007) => 0.63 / 0.67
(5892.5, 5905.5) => 0.09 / 0.704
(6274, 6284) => 0.69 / 0.607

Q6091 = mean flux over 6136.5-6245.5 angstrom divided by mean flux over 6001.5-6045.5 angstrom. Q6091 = 0.96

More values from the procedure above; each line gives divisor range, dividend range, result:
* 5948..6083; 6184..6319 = 0.92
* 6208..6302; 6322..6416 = 1.00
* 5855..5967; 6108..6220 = 0.93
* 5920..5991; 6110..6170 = 0.95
